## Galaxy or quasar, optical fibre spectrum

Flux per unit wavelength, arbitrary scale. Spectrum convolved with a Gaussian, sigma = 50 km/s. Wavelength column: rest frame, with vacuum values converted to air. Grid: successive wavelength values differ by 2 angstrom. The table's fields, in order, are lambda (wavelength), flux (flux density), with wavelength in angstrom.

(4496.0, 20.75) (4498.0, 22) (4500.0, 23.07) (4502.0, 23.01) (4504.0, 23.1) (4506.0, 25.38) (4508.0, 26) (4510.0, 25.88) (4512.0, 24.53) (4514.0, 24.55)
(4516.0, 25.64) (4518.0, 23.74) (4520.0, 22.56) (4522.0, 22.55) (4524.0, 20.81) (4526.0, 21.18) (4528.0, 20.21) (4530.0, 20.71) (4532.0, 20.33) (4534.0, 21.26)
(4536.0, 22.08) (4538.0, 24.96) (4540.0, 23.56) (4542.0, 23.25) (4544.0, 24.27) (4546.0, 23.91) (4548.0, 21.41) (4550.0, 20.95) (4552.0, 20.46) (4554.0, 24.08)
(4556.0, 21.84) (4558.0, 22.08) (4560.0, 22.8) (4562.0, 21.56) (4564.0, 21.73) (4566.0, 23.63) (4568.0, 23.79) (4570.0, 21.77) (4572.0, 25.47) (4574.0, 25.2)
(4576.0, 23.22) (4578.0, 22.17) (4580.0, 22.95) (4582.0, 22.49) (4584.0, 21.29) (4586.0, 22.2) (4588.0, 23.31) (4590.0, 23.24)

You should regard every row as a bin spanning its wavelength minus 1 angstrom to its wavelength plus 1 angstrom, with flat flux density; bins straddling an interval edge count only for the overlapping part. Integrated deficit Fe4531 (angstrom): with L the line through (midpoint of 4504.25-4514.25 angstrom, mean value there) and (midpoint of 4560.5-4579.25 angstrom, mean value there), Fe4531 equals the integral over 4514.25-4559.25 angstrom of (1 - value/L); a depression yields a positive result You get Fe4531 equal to 3.4 angstrom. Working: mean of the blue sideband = 25.2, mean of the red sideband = 23.2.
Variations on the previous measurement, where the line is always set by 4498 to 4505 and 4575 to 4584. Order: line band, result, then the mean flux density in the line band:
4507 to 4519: -1.2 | 25.1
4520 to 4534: 1.0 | 21.1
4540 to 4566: 0.2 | 22.5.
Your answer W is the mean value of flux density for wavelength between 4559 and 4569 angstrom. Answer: 22.7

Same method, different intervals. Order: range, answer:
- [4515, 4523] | 23.6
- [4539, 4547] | 23.7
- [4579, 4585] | 22.2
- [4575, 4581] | 22.8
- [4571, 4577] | 24.6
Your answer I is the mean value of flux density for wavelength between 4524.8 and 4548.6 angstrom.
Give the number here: 22.3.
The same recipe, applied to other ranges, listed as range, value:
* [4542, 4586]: 22.7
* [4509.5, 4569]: 22.7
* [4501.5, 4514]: 24.7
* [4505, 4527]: 23.9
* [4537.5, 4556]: 22.9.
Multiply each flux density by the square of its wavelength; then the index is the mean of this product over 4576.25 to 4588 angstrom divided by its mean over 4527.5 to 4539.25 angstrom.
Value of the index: 1.1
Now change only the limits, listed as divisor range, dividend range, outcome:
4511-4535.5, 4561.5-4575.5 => 1.07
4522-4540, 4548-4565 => 1.02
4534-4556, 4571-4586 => 1.03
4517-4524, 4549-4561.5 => 0.99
